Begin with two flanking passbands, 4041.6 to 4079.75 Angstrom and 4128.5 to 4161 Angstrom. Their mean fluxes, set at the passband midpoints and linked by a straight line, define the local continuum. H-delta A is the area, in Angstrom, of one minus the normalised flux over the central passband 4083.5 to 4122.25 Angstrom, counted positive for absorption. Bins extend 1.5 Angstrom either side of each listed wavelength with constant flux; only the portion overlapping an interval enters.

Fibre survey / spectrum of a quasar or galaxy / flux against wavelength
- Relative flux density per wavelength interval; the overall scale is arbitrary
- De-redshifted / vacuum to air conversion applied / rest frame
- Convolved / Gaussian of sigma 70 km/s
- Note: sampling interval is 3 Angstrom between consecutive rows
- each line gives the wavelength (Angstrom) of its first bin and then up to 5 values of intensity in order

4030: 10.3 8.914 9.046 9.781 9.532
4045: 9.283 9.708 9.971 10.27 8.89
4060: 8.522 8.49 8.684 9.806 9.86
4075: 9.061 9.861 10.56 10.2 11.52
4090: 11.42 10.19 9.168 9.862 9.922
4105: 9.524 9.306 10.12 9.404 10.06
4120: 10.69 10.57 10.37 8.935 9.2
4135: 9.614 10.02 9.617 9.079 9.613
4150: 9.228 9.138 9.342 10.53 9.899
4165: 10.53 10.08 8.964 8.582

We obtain -2.74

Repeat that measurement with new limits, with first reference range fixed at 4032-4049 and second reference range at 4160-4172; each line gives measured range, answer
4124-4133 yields 0.2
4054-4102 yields -1.1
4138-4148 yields 0.3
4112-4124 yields -0.5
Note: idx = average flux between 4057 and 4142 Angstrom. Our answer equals 9.79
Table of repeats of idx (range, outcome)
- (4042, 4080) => 9.39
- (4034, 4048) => 9.42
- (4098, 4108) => 9.7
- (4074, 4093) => 10.5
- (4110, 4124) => 10.2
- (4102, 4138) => 9.81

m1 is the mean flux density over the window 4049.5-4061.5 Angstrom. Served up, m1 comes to 9.41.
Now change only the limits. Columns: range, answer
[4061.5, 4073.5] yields 9.21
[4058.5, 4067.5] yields 8.57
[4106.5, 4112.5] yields 9.71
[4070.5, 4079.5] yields 9.59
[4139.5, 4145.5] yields 9.35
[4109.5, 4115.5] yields 9.76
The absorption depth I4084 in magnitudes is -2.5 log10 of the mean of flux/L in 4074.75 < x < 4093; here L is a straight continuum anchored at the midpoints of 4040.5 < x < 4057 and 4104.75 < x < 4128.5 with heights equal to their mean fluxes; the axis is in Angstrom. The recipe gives -0.07 mag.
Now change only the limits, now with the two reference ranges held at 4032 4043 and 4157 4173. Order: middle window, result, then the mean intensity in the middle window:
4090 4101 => -0.04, 9.98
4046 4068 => 0.02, 9.23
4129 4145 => 0.04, 9.47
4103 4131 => -0.02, 9.87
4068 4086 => -0.05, 9.94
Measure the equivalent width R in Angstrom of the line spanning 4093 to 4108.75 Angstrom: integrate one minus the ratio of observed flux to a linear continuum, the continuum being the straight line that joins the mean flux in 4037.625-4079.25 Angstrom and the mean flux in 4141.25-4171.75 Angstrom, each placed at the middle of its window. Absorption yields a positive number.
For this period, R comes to -0.2 Angstrom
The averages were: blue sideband 9.4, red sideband 9.66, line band 9.63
